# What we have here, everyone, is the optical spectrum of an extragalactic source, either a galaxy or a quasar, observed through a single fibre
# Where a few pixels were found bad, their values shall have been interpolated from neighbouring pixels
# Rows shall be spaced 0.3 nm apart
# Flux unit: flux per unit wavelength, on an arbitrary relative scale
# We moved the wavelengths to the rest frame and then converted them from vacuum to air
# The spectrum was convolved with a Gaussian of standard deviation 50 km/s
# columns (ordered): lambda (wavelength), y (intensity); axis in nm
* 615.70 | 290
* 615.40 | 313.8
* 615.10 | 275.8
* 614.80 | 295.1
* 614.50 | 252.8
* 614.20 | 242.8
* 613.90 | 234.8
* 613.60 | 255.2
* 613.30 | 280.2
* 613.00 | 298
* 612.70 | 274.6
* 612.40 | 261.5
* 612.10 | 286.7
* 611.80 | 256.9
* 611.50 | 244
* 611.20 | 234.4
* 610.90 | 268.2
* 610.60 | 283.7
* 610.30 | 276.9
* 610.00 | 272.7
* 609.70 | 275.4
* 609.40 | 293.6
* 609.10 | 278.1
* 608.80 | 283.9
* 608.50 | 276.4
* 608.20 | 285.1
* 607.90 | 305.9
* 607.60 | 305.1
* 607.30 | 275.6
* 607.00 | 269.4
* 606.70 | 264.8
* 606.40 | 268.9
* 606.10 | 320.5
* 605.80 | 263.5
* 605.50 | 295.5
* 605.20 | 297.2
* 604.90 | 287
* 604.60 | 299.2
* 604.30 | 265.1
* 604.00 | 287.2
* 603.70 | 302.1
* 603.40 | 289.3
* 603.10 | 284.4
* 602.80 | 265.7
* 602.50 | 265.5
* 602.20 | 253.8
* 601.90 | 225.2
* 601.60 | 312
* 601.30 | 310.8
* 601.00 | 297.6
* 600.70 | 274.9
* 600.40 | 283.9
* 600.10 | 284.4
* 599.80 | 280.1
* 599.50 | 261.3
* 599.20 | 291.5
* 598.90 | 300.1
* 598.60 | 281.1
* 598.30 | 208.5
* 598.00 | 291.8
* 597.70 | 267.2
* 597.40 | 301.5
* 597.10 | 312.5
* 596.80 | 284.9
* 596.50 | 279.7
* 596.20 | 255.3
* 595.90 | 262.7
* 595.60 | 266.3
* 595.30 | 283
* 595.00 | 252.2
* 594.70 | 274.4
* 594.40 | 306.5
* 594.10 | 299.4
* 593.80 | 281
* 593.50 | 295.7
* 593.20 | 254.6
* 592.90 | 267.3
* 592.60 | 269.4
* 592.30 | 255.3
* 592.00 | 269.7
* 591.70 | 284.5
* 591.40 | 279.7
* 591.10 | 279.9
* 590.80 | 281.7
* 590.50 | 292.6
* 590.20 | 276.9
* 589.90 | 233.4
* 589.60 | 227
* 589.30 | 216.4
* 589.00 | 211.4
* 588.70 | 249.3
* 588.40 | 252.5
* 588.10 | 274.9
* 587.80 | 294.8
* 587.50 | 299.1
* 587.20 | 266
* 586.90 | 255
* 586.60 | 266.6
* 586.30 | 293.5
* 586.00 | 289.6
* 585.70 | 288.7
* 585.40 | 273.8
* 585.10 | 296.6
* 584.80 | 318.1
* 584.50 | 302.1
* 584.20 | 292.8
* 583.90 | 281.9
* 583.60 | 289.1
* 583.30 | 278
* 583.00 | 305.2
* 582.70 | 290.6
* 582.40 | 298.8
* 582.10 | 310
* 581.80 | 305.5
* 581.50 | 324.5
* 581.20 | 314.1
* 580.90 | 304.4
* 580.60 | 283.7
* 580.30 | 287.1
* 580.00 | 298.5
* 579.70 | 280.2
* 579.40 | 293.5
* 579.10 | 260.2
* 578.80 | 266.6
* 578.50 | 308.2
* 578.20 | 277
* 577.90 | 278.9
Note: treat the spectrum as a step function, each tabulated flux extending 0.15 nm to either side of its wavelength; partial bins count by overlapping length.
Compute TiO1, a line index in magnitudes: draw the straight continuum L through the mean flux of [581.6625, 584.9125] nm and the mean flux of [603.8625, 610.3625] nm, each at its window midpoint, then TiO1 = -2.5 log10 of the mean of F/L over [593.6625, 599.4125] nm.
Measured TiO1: 0.04 mag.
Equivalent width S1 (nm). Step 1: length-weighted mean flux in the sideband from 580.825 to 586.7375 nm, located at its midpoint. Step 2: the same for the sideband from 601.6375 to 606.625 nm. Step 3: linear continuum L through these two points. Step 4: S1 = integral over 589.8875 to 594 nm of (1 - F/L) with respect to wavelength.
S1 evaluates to 0.21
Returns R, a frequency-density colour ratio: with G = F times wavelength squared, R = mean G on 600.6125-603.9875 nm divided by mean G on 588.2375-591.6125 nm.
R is 1.1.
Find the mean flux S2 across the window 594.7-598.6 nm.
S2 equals 273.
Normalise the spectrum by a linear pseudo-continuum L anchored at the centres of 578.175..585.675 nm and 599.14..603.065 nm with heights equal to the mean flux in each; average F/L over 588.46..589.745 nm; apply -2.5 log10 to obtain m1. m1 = 0.253 mag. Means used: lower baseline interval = 294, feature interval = 228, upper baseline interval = 277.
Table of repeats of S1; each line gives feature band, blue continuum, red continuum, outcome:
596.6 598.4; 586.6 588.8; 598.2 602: -0.01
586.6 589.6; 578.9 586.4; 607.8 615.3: 0.35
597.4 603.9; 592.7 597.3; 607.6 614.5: -0.05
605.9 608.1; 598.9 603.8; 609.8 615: -0.11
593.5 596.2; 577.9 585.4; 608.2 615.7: 0.06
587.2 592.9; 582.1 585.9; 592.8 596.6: 0.39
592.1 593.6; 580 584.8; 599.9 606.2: 0.12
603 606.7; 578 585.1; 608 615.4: -0.14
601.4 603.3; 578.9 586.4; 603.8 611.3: 0.10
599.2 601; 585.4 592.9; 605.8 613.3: -0.05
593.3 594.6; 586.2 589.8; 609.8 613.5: -0.16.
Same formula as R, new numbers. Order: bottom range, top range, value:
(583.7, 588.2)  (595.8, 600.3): 1.01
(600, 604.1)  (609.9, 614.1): 0.98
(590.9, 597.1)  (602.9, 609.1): 1.08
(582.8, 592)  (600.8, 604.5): 1.07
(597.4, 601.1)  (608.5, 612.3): 1.01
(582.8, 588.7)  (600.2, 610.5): 1.06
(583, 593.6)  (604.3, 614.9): 1.08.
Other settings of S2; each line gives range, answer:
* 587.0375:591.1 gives 260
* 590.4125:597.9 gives 278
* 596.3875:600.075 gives 280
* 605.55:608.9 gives 284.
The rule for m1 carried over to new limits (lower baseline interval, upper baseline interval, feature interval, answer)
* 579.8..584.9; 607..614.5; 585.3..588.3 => 0.06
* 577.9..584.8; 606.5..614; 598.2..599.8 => 0.04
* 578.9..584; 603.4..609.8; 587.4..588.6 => 0.05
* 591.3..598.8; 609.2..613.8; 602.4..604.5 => -0.03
